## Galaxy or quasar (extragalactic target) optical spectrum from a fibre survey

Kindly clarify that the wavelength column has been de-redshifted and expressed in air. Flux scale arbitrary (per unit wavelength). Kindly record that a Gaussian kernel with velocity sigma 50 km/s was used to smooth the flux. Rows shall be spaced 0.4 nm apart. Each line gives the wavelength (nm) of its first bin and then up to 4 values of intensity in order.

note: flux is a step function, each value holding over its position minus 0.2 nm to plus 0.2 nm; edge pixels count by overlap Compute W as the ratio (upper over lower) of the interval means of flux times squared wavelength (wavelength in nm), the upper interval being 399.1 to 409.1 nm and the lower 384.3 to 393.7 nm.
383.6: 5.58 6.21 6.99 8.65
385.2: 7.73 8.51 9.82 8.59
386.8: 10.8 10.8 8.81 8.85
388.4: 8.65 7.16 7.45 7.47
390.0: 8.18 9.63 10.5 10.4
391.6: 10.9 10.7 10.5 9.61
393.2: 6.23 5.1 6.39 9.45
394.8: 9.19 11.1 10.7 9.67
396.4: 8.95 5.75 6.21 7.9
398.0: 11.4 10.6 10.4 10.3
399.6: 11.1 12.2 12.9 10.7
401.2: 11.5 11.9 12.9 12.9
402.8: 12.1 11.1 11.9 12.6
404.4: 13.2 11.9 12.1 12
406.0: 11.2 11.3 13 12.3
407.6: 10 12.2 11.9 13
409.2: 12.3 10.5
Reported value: 1.45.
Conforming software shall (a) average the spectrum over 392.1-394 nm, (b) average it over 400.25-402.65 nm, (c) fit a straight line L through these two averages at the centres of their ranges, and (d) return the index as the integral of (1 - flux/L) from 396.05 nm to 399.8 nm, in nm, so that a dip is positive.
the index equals 0.42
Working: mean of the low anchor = 7.85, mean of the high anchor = 12.1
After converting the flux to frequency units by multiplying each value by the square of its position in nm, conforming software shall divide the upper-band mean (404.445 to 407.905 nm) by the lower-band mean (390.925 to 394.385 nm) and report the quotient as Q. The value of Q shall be 1.44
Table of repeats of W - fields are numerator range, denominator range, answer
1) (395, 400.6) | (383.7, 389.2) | 1.24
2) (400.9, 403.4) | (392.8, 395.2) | 1.61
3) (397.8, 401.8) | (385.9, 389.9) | 1.37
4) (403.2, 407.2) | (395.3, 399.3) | 1.37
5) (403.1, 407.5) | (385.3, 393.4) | 1.42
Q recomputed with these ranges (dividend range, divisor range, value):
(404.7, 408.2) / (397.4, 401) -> 1.13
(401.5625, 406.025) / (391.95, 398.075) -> 1.49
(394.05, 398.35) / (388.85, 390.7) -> 1.13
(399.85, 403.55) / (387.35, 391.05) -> 1.49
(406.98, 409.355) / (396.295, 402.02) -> 1.22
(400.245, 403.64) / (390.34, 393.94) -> 1.38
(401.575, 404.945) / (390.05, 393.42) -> 1.34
